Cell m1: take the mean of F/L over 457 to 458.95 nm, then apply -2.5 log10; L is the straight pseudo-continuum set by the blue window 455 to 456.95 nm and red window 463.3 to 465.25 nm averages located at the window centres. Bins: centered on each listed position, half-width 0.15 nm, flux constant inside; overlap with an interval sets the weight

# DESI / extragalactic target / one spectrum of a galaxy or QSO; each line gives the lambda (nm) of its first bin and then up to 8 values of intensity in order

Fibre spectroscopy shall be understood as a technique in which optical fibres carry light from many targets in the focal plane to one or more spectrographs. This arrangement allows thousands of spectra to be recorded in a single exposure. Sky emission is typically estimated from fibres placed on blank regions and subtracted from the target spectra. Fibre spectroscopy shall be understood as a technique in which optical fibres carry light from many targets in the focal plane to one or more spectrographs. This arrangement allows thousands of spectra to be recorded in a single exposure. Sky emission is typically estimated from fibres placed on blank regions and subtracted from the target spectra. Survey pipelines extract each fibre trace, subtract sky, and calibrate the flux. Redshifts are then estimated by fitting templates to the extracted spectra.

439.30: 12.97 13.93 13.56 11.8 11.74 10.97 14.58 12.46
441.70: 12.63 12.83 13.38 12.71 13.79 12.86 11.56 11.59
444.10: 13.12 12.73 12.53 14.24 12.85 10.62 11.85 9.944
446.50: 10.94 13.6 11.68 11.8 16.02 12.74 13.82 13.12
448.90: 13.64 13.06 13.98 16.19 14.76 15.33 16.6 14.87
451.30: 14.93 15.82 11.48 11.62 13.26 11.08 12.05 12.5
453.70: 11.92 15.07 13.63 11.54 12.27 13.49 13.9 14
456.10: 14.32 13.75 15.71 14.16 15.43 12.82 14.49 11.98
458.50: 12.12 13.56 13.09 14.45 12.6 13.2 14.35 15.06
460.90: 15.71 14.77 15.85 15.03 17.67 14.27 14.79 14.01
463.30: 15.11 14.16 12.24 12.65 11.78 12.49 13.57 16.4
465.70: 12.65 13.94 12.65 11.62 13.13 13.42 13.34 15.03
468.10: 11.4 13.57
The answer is 0.03 mag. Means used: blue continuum 14.1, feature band 13.5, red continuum 13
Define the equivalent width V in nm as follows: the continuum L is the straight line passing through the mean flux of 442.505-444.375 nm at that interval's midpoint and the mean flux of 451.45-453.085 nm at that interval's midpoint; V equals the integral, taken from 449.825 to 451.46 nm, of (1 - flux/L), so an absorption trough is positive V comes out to -0.36 nm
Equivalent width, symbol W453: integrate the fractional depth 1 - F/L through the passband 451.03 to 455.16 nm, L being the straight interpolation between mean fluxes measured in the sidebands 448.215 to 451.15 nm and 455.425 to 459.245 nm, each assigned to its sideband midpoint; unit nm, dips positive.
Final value 0.37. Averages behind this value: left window 14.6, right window 13.8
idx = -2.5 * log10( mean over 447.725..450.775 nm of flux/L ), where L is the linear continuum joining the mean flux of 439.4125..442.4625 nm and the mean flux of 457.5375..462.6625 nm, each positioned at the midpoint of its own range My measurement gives -0.073 mag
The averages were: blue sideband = 12.8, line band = 14.3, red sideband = 14.2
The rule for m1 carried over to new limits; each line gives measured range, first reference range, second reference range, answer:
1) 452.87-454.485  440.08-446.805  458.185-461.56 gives 0.036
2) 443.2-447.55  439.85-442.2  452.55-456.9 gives 0.058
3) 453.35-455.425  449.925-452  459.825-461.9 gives 0.150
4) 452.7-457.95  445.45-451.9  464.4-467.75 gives -0.002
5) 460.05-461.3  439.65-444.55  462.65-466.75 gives -0.121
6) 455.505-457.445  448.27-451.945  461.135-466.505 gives -0.014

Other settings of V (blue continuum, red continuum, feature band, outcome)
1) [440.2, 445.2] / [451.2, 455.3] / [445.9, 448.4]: 0.05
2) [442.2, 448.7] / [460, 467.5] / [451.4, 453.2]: 0.07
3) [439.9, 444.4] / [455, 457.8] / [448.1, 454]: -0.07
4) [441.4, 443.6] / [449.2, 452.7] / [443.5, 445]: 0.06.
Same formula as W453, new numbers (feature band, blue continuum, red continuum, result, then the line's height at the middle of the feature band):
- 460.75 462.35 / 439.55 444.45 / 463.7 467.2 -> -0.335 nm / 13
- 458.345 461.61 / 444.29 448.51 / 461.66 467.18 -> -0.138 nm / 13.5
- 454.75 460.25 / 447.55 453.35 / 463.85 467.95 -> -0.022 nm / 13.6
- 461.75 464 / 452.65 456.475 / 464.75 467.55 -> -0.244 nm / 13.3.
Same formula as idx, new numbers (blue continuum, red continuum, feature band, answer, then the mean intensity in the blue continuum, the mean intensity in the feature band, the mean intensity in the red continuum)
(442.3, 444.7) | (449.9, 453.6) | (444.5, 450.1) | 0.015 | 12.7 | 13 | 13.7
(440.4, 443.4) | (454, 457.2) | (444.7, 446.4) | 0.097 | 12.8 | 11.9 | 13.8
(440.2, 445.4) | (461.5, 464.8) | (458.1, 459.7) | 0.067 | 12.7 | 13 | 14.2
